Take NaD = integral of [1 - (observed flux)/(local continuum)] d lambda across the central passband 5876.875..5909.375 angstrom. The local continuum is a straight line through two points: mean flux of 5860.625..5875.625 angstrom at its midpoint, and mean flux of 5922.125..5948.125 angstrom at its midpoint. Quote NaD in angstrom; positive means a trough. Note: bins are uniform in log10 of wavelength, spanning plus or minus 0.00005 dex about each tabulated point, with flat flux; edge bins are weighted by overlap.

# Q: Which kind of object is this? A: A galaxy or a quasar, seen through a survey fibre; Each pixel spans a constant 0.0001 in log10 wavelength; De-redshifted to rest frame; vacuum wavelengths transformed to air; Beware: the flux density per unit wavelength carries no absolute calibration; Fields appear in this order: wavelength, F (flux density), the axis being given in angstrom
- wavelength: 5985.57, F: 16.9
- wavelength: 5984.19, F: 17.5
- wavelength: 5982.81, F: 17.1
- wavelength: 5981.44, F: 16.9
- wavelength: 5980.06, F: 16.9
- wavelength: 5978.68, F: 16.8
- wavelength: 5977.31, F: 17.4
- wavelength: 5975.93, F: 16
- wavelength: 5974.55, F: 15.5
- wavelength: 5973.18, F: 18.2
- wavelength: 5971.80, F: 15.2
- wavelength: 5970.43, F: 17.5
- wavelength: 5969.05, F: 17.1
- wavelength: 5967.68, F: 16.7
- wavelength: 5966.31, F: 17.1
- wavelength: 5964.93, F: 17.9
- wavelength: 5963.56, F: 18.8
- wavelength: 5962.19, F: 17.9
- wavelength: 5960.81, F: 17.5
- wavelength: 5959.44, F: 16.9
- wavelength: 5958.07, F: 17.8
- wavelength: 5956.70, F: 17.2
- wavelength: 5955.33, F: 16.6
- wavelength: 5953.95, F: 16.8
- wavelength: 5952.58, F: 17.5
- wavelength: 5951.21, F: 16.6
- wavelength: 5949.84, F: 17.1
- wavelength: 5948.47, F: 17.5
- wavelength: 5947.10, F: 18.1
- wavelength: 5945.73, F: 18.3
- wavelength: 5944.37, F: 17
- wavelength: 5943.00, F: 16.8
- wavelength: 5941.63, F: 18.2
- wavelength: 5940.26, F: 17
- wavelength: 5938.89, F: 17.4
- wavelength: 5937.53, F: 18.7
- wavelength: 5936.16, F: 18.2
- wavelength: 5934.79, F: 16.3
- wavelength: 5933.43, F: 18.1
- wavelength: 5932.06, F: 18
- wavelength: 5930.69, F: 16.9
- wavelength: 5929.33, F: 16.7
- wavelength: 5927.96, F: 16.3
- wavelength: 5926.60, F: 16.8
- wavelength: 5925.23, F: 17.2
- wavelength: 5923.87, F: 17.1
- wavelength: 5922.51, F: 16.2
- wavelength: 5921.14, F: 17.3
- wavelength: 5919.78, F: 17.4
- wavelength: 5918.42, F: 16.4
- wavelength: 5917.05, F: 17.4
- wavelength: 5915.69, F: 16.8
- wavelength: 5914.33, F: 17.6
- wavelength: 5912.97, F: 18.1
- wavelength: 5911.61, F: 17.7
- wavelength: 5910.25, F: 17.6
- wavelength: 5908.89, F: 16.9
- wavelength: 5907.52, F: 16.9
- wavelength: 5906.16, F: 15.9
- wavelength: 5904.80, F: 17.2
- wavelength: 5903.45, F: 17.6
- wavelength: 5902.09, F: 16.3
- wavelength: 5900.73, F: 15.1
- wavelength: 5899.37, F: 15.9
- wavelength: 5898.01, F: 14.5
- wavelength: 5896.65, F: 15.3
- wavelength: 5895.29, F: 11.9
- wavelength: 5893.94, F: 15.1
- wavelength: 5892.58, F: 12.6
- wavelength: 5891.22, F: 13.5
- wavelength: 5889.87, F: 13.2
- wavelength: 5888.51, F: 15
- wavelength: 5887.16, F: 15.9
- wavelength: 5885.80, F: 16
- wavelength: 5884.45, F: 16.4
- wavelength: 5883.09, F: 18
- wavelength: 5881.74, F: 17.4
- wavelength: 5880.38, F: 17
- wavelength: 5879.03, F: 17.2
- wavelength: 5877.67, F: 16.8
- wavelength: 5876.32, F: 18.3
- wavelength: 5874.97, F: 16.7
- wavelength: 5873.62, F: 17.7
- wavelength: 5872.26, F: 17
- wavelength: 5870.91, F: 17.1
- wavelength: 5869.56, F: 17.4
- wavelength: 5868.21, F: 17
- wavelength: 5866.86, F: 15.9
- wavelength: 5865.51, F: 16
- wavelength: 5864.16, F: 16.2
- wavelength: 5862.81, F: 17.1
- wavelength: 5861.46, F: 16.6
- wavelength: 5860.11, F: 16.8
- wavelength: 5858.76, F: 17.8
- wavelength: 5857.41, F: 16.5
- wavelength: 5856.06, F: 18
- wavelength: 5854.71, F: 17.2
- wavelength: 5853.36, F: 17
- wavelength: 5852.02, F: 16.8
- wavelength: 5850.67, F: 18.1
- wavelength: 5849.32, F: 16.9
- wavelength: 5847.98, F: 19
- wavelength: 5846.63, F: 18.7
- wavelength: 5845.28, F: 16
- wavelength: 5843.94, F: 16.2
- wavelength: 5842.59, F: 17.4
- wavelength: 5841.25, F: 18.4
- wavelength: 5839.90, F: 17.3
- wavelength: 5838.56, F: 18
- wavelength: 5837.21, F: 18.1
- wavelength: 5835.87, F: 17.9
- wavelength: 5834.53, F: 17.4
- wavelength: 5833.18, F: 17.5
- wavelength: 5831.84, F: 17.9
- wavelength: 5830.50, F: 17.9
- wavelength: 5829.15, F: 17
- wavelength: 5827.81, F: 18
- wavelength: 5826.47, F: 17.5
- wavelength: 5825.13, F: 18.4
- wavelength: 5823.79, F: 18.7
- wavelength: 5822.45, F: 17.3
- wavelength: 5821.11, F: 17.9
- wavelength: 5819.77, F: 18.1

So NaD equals 2.4 angstrom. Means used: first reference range 16.8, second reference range 17.4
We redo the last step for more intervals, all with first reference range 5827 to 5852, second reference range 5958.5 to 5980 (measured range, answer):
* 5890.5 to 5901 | 1.9 angstrom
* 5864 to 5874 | 0.4 angstrom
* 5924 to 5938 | 0.0 angstrom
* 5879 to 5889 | 0.5 angstrom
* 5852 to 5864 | 0.3 angstrom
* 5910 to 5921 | 0.0 angstrom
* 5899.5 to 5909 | 0.5 angstrom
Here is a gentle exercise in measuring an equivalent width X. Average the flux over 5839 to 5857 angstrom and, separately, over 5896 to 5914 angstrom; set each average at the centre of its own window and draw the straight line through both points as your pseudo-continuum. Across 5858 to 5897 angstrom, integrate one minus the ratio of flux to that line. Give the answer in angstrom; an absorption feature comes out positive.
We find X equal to 1.9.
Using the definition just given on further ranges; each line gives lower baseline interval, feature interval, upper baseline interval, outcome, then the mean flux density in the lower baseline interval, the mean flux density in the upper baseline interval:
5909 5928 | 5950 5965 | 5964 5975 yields -0.31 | 17.2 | 17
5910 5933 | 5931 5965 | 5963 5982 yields -0.90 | 17.1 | 17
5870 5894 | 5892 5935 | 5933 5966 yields 0.84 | 16.2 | 17.5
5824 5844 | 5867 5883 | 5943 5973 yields 0.33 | 17.7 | 17.3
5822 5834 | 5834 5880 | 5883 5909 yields -1.35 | 17.8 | 15.4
